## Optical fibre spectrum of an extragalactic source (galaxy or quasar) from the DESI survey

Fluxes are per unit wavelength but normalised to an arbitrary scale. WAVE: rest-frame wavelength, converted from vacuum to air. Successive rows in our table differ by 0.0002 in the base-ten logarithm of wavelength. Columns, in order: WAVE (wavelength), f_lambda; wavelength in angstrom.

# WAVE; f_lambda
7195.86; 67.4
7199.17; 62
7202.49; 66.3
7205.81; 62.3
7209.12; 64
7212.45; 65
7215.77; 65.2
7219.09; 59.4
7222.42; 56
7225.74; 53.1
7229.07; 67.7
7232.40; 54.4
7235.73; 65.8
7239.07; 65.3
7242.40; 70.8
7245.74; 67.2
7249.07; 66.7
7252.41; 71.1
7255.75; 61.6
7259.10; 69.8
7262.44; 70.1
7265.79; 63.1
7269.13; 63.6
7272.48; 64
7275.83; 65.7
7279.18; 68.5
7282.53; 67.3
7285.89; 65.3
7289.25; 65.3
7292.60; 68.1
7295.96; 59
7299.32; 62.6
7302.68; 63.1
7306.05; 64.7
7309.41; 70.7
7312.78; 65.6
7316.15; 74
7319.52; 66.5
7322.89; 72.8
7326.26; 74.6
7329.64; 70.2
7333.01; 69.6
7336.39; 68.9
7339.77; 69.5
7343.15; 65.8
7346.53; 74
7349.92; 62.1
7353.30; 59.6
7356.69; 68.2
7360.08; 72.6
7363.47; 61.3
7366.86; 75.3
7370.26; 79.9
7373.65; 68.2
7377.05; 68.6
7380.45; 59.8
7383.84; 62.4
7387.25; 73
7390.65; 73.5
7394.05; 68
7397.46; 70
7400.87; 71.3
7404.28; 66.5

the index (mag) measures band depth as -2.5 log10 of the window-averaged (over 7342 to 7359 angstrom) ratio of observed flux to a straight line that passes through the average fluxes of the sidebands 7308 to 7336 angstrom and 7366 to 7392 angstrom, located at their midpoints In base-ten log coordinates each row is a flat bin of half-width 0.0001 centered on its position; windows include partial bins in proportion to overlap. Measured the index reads 0.06 mag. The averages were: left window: 70.4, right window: 69.9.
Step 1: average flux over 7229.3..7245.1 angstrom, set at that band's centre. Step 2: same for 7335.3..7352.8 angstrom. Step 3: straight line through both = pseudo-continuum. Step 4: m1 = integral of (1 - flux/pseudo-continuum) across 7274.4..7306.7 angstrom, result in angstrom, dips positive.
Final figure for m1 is 0.5 angstrom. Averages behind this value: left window 64.6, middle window 65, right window 67.5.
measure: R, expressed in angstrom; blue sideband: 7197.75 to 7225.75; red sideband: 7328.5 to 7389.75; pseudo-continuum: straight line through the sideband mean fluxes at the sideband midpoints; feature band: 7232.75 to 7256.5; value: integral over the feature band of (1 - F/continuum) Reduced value -1.1 angstrom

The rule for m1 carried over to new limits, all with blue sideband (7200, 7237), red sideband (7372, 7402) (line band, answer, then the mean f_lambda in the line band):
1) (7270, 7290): -0.6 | 65.9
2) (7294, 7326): -0.8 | 66.9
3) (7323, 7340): -1.2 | 70.9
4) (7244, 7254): -0.9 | 68.3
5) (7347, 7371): -0.4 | 68.2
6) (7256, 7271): -0.6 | 66.1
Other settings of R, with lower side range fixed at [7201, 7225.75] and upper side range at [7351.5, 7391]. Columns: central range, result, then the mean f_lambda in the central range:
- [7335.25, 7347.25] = -0.4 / 69.2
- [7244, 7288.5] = -1.6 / 66.4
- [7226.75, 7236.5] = 0.2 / 61.7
